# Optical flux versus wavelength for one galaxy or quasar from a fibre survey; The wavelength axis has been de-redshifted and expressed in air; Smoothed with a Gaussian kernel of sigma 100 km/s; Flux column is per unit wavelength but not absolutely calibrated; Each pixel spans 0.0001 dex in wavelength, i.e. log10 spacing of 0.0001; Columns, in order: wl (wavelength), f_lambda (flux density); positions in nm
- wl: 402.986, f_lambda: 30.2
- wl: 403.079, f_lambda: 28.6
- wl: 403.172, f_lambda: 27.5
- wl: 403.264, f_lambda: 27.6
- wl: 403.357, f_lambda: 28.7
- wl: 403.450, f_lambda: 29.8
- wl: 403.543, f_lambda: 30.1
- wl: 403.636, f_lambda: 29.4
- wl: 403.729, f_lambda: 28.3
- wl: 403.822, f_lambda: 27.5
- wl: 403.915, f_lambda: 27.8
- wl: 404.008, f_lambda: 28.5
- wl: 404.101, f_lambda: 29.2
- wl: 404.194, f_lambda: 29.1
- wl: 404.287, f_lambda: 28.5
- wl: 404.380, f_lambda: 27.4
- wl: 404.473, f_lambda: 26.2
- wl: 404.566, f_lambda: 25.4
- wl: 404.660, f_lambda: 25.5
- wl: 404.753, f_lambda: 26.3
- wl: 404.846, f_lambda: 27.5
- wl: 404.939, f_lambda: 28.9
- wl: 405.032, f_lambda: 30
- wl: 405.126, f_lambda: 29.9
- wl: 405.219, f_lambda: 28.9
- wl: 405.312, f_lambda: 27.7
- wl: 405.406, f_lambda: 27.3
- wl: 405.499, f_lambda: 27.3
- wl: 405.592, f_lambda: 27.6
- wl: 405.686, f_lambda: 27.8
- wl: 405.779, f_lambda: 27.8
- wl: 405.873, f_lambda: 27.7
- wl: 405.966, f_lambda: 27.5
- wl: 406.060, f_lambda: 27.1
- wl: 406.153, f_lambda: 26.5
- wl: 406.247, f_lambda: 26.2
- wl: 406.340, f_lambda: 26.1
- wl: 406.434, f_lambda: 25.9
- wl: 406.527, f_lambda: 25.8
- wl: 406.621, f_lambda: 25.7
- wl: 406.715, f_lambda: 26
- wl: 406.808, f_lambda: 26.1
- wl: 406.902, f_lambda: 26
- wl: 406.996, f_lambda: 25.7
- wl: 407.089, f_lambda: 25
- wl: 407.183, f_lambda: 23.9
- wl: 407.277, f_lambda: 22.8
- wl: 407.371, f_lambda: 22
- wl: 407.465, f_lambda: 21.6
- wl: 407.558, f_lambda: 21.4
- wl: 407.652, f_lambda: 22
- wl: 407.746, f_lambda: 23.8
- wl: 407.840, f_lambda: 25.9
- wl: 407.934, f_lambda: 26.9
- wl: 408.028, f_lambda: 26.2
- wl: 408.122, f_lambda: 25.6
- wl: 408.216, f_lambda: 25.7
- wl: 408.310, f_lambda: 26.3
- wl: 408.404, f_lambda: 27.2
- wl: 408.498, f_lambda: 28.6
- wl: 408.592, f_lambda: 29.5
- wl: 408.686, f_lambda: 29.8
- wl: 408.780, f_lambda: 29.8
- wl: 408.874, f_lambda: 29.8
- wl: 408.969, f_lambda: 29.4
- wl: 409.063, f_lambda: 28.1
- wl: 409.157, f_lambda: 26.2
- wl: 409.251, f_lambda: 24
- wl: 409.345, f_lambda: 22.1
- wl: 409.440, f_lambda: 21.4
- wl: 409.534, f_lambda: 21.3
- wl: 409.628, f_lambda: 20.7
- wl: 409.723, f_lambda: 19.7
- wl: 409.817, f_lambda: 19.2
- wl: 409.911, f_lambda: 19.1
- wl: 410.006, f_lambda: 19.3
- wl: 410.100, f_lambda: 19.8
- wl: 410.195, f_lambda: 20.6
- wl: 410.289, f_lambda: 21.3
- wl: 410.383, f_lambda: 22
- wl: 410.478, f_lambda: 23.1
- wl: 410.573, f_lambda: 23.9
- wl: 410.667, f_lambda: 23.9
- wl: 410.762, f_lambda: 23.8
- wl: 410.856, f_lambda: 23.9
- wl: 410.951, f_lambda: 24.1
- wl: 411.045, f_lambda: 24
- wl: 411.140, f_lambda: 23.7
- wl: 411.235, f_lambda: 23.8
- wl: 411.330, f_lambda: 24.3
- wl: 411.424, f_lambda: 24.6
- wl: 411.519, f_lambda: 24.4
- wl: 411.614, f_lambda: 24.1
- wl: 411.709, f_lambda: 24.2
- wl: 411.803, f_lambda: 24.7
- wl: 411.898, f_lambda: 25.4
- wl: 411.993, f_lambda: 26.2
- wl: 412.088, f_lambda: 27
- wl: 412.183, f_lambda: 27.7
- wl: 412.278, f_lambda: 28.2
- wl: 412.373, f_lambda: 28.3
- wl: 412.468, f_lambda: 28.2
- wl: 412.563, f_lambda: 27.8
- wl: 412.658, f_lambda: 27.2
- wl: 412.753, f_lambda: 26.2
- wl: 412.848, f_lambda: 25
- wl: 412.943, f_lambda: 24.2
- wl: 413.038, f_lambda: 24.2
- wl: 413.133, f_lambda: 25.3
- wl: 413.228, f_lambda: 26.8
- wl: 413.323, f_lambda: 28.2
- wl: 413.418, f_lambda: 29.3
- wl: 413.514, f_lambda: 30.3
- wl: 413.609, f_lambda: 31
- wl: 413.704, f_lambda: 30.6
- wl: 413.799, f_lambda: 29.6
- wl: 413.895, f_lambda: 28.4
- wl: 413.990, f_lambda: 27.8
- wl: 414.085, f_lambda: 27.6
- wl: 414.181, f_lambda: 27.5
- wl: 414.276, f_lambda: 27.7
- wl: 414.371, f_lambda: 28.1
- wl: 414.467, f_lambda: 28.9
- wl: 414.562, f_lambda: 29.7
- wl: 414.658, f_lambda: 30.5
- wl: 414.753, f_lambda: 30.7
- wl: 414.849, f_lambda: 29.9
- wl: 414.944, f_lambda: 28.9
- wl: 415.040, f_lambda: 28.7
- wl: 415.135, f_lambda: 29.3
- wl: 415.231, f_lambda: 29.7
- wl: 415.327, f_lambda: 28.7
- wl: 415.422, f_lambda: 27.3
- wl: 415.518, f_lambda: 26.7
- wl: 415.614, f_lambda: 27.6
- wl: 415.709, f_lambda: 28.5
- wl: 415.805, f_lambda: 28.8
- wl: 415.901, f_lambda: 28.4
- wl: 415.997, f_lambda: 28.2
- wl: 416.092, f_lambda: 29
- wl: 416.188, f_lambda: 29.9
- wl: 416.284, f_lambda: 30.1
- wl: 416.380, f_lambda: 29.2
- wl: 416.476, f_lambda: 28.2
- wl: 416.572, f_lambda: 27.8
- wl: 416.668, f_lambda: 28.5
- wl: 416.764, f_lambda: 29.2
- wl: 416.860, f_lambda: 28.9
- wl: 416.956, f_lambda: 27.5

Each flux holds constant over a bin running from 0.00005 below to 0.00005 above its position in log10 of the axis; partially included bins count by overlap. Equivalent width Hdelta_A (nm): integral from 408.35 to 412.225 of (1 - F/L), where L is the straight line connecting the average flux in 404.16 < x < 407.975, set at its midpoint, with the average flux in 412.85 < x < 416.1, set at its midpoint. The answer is 0.43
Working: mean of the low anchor 26.2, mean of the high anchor 28.4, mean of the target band 24.3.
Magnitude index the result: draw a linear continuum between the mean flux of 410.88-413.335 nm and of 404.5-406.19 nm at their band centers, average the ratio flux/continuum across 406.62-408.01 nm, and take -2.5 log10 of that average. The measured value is 0.11 mag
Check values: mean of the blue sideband 27.6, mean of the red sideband 25.6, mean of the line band 24.3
